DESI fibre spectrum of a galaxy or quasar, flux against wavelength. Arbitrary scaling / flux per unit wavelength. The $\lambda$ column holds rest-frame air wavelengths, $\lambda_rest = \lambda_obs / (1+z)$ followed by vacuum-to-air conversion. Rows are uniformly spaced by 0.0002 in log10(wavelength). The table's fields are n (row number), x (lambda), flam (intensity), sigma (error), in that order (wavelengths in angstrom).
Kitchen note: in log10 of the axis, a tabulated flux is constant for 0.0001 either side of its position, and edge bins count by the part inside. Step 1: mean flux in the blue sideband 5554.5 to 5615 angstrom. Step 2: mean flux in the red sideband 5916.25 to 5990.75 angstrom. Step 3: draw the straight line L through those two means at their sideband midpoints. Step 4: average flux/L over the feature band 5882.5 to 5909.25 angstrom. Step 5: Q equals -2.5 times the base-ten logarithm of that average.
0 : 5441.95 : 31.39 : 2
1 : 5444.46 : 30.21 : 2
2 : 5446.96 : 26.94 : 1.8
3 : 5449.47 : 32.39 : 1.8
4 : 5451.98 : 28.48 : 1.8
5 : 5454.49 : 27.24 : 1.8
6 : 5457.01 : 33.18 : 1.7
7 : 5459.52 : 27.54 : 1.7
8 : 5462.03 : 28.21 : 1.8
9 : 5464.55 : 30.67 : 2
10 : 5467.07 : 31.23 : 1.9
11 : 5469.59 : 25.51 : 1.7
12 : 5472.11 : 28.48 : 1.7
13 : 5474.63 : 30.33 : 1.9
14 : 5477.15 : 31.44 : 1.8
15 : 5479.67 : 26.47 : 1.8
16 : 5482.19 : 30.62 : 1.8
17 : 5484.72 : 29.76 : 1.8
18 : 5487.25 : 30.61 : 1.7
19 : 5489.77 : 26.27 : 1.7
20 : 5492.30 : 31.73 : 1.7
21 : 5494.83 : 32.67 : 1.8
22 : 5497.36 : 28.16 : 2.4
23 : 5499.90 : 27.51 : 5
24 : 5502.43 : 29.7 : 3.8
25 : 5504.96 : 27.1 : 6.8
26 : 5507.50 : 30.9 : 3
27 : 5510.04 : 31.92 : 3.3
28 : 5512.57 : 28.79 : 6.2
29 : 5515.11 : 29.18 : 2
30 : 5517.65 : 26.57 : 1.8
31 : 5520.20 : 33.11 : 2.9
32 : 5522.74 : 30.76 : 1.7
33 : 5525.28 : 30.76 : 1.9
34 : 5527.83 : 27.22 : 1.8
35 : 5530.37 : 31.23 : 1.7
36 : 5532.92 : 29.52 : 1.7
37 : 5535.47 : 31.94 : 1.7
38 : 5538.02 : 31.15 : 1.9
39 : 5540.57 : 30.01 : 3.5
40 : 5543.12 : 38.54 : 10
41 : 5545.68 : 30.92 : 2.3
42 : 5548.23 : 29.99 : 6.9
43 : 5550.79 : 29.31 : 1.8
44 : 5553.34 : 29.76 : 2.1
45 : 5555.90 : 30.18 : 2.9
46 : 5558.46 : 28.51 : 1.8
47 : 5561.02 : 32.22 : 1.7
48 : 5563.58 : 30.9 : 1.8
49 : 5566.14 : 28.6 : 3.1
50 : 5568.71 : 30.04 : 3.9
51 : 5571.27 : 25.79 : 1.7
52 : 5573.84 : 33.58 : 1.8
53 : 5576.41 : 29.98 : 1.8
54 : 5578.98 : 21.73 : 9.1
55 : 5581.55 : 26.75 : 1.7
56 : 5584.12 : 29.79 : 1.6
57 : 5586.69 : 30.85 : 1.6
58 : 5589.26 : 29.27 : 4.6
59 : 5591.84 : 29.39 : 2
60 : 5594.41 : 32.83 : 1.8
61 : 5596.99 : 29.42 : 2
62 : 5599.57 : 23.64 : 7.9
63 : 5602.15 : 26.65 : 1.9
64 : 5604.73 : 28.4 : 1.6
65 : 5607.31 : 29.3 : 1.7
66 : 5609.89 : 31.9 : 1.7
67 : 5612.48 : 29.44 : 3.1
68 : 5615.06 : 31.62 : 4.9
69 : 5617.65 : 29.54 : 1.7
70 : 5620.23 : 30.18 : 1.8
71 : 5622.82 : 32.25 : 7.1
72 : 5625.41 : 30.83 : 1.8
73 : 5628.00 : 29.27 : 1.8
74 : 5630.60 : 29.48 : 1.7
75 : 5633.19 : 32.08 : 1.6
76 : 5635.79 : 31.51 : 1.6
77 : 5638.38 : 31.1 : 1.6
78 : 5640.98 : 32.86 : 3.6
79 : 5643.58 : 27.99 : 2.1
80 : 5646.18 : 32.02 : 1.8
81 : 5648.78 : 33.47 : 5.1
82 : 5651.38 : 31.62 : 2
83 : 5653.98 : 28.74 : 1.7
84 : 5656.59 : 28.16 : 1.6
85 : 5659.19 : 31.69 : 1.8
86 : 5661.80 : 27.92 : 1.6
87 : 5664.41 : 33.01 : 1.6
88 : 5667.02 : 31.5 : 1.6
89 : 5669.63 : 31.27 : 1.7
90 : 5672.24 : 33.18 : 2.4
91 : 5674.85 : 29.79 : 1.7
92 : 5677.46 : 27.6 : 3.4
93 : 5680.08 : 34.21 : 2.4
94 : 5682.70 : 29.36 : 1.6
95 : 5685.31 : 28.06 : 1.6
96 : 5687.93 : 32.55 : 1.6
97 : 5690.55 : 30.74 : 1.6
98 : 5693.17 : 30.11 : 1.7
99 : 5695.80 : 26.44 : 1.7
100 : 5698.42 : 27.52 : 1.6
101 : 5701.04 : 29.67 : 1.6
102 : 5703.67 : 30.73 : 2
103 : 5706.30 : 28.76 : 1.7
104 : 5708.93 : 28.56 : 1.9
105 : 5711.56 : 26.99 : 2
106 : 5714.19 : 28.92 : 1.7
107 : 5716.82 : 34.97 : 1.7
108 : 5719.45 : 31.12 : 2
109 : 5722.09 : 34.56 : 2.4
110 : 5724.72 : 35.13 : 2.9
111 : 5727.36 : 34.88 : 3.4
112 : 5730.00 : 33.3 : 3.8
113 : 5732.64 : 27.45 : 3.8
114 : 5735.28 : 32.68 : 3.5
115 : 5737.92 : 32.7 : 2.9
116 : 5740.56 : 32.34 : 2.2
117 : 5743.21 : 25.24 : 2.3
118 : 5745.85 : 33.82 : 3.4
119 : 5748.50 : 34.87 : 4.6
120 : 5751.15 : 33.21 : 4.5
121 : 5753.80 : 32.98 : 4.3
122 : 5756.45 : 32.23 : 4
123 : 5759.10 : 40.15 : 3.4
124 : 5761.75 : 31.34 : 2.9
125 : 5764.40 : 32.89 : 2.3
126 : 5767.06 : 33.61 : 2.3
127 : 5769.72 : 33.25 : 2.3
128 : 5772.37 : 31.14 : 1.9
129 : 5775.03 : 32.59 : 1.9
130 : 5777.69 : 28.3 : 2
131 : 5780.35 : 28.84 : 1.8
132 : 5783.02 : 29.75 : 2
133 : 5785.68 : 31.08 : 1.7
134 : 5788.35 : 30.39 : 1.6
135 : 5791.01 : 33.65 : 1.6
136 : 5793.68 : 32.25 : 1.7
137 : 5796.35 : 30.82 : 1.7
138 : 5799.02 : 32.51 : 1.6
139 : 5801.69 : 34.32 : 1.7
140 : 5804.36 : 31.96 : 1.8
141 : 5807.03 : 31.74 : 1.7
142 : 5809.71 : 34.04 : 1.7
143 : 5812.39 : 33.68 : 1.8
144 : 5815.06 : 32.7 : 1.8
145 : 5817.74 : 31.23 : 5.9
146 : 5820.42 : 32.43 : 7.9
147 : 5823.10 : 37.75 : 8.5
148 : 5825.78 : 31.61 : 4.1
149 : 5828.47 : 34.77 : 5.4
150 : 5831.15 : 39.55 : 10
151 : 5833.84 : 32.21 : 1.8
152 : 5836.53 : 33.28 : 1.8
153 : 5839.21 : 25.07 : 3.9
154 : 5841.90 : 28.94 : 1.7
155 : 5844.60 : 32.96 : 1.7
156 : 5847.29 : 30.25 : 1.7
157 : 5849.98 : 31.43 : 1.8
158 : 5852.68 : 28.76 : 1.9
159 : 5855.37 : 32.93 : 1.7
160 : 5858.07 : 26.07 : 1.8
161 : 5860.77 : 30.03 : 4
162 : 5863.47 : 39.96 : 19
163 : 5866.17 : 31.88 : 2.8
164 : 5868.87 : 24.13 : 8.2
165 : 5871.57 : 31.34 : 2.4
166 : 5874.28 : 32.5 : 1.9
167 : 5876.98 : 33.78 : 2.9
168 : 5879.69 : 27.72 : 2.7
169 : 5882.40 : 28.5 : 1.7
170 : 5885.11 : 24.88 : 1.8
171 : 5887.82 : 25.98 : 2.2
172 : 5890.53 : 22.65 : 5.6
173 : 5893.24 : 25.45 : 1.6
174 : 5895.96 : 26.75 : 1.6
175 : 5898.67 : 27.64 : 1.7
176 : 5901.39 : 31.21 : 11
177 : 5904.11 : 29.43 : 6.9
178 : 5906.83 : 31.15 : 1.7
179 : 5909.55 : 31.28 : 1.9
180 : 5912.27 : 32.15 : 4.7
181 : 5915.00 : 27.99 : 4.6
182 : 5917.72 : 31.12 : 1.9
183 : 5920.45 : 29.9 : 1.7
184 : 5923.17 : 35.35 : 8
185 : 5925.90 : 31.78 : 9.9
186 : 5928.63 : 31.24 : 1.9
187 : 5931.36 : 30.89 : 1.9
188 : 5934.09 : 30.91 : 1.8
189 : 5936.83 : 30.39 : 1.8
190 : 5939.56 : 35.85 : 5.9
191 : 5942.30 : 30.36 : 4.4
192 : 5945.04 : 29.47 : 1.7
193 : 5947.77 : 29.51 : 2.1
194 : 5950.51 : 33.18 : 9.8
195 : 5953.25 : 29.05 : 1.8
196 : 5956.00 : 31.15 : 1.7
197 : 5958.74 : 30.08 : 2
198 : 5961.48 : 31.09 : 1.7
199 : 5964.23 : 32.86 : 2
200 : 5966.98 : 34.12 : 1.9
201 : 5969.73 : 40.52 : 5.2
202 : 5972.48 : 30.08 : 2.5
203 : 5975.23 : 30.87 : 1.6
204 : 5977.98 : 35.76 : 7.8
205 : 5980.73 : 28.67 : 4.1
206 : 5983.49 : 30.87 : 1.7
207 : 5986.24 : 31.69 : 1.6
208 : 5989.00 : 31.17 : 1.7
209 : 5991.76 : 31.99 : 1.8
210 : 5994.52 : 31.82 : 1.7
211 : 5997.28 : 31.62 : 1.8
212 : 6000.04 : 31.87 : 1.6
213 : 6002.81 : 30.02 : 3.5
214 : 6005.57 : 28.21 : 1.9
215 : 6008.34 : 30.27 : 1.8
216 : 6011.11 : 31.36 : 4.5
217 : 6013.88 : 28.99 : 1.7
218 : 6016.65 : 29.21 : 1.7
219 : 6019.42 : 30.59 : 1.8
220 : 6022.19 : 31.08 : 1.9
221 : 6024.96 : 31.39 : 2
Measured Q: 0.14 mag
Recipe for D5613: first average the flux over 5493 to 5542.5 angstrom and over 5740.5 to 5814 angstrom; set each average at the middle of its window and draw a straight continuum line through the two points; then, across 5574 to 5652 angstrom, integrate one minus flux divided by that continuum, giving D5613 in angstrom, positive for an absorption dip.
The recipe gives 2.5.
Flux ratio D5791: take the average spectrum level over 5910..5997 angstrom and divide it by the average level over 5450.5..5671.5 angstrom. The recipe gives 1.1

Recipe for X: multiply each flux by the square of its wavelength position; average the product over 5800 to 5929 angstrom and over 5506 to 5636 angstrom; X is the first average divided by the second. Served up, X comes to 1.14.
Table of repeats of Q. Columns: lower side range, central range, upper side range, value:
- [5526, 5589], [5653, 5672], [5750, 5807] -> 0.02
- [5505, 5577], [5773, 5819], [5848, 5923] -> -0.07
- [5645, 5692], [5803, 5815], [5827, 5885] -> -0.06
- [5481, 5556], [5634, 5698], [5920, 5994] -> 0.01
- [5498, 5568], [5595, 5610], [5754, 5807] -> 0.10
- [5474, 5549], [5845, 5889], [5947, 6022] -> 0.03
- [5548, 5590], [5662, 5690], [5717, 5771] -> 0.02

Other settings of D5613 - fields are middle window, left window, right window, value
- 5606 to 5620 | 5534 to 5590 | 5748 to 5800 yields 0.09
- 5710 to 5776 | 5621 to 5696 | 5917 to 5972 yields -3.01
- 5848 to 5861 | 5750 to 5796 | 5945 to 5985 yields 0.90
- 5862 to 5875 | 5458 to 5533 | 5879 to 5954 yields -0.97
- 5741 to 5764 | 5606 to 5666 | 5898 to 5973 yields -1.45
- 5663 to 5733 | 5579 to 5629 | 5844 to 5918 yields -3.25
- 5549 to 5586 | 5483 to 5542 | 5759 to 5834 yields 1.58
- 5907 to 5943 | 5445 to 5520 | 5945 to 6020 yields -0.45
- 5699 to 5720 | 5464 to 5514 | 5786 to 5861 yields 0.90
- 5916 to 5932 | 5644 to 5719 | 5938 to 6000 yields -0.01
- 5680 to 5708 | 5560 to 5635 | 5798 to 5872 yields 0.85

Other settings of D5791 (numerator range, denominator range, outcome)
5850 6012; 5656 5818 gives 0.97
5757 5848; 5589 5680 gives 1.07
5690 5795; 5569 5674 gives 1.05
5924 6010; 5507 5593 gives 1.05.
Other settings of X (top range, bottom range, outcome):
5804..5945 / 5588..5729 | 1.09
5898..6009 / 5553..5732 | 1.16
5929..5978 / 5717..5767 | 1.04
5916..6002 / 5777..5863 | 1.05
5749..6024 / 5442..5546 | 1.20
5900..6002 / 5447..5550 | 1.24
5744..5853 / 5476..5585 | 1.19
